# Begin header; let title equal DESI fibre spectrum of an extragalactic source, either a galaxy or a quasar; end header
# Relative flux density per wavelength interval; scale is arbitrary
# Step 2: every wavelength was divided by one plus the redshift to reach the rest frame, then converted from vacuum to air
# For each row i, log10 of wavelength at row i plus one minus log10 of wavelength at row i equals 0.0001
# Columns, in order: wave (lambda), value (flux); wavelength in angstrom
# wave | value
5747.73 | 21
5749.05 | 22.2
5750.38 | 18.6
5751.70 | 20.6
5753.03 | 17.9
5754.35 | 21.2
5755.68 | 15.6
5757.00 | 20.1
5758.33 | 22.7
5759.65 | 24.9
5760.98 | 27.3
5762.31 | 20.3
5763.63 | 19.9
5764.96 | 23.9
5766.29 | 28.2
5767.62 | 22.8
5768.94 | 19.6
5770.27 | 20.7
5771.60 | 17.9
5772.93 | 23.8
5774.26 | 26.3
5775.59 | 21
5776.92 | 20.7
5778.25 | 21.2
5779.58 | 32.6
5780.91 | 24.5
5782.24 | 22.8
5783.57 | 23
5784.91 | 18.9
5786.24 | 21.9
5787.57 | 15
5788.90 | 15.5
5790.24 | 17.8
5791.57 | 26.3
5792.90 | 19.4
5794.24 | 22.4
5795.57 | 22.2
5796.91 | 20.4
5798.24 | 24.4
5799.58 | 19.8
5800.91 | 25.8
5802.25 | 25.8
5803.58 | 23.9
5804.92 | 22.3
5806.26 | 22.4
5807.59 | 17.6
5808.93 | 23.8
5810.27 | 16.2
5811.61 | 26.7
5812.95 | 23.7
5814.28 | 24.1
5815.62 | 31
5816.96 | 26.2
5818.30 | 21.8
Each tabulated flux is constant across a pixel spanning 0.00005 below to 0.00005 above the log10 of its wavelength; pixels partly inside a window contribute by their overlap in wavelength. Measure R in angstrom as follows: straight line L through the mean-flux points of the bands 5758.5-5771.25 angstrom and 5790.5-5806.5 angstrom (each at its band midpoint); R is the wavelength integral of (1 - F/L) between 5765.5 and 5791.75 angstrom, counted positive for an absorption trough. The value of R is 1.1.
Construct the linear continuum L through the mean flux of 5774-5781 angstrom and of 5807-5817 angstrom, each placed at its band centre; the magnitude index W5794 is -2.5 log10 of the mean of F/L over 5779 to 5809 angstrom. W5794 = 0.09 mag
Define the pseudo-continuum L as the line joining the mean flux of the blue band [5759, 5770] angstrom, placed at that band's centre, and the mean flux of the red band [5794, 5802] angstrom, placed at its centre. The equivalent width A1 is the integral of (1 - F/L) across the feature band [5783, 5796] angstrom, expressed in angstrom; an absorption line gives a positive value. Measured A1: 1.50 angstrom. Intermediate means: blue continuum 23.3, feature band 20.2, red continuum 22.7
